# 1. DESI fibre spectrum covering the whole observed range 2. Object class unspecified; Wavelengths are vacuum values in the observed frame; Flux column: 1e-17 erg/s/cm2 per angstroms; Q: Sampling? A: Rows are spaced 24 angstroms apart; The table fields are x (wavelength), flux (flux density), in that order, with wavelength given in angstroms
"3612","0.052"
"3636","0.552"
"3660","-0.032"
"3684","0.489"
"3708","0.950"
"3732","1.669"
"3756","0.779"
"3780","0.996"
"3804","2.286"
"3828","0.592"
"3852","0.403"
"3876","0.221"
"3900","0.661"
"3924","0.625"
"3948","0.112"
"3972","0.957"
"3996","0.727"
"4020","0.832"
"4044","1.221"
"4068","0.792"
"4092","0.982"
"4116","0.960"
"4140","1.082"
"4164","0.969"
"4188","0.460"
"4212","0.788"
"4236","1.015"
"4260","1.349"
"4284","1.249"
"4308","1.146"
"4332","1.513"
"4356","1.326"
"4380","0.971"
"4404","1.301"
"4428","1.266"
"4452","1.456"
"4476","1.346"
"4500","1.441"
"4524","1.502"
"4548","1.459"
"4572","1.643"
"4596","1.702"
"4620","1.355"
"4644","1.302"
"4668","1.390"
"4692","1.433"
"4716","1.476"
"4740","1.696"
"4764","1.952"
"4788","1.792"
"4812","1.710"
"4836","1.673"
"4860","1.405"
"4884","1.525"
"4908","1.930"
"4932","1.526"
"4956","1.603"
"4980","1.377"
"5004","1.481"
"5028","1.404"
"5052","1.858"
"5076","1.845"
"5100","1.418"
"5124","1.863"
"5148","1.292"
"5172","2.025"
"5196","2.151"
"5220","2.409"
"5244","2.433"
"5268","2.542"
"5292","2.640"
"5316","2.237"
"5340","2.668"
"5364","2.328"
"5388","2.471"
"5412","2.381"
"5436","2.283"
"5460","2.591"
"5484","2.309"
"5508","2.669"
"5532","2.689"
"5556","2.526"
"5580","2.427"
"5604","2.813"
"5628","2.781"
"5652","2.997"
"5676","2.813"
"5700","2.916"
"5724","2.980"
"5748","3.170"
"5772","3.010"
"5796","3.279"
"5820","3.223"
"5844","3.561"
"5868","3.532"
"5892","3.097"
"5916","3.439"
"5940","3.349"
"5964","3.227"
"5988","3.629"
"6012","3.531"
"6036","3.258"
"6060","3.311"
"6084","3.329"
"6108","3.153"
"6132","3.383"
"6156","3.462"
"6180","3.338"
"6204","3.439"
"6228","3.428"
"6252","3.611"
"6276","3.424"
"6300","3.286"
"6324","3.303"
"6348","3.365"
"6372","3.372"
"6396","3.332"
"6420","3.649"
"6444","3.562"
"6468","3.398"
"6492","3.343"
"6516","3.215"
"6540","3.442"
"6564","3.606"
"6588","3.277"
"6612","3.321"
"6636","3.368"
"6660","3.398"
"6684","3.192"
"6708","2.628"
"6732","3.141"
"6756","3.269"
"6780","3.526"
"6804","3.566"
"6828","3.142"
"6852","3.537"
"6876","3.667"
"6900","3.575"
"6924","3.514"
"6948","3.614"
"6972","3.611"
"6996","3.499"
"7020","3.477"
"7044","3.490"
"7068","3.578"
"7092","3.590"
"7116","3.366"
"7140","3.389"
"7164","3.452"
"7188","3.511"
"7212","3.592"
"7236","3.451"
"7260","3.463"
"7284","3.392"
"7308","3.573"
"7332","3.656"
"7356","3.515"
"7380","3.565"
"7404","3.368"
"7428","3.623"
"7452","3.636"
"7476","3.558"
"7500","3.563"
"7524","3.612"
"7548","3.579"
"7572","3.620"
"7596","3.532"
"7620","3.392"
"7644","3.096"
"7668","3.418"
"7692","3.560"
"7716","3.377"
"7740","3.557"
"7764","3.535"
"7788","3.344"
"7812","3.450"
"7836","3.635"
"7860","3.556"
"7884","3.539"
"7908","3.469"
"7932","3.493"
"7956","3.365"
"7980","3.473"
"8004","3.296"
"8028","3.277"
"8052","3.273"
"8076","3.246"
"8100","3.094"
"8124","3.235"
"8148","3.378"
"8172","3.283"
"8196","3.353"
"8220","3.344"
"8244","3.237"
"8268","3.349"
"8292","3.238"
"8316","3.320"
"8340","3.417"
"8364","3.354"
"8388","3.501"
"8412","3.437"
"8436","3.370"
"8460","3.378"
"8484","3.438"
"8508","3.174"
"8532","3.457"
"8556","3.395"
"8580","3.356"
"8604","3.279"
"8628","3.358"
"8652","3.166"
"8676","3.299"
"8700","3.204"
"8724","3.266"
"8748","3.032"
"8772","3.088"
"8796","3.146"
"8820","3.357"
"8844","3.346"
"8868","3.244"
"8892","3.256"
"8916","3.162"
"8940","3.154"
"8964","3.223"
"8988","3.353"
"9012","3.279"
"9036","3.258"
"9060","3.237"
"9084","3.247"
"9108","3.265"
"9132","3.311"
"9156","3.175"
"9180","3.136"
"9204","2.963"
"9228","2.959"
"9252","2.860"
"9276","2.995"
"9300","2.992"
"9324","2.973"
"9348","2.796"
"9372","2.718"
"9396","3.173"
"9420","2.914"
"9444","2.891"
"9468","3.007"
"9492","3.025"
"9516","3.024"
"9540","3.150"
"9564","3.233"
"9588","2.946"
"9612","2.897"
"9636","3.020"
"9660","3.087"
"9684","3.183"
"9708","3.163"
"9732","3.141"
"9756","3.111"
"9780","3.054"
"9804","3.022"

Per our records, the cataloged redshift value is 0.30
